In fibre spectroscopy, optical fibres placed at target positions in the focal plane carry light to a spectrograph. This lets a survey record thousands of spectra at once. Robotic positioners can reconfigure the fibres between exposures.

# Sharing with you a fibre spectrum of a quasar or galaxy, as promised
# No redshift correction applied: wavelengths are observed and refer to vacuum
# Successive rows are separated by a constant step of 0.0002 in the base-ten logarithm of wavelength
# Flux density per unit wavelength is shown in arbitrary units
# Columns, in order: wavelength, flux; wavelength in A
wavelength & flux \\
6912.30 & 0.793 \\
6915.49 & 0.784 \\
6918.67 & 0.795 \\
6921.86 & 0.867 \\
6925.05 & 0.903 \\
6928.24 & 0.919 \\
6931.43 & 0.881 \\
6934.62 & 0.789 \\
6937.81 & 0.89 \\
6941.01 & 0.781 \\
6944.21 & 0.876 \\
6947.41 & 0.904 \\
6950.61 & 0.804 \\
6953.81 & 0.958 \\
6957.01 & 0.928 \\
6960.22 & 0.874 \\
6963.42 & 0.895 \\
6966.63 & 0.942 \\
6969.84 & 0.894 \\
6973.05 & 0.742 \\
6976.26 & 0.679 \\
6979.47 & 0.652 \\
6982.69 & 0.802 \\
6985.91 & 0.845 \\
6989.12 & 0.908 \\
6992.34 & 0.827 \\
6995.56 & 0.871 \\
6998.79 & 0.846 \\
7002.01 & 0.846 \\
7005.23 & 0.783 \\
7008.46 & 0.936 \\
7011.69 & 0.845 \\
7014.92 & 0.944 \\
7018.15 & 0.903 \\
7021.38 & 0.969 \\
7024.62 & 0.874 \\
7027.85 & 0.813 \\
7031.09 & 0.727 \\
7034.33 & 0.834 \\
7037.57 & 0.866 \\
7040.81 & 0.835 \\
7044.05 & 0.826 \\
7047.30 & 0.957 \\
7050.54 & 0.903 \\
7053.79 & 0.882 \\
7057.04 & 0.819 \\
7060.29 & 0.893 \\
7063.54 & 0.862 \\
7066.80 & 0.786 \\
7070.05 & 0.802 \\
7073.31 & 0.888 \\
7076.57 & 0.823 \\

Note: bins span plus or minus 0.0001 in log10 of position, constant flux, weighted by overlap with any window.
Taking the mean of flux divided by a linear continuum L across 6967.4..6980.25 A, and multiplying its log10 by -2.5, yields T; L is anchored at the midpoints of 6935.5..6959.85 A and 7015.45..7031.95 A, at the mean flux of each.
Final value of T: 0.15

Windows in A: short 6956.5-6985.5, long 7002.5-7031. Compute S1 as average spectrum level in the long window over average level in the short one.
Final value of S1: 1.07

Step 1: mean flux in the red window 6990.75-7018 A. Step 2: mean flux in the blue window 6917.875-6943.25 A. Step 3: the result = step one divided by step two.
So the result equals 1.01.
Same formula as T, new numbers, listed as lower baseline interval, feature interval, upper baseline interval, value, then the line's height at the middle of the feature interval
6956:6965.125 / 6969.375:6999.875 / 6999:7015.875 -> 0.101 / 0.881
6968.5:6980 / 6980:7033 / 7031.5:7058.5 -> -0.074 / 0.798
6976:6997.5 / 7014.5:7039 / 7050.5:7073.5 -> -0.044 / 0.829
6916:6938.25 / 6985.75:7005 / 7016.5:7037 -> 0.003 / 0.855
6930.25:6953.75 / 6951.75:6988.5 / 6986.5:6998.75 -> 0.026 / 0.859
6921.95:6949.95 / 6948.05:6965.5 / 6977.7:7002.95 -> -0.056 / 0.849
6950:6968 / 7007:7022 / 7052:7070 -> -0.053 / 0.872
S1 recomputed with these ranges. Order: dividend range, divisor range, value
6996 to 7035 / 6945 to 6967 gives 0.96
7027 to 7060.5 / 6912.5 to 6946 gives 1.00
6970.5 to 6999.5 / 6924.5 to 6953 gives 0.93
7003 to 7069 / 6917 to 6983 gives 1.02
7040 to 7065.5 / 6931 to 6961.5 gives 1.00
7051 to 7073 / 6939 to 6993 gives 1.01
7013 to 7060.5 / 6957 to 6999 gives 1.04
